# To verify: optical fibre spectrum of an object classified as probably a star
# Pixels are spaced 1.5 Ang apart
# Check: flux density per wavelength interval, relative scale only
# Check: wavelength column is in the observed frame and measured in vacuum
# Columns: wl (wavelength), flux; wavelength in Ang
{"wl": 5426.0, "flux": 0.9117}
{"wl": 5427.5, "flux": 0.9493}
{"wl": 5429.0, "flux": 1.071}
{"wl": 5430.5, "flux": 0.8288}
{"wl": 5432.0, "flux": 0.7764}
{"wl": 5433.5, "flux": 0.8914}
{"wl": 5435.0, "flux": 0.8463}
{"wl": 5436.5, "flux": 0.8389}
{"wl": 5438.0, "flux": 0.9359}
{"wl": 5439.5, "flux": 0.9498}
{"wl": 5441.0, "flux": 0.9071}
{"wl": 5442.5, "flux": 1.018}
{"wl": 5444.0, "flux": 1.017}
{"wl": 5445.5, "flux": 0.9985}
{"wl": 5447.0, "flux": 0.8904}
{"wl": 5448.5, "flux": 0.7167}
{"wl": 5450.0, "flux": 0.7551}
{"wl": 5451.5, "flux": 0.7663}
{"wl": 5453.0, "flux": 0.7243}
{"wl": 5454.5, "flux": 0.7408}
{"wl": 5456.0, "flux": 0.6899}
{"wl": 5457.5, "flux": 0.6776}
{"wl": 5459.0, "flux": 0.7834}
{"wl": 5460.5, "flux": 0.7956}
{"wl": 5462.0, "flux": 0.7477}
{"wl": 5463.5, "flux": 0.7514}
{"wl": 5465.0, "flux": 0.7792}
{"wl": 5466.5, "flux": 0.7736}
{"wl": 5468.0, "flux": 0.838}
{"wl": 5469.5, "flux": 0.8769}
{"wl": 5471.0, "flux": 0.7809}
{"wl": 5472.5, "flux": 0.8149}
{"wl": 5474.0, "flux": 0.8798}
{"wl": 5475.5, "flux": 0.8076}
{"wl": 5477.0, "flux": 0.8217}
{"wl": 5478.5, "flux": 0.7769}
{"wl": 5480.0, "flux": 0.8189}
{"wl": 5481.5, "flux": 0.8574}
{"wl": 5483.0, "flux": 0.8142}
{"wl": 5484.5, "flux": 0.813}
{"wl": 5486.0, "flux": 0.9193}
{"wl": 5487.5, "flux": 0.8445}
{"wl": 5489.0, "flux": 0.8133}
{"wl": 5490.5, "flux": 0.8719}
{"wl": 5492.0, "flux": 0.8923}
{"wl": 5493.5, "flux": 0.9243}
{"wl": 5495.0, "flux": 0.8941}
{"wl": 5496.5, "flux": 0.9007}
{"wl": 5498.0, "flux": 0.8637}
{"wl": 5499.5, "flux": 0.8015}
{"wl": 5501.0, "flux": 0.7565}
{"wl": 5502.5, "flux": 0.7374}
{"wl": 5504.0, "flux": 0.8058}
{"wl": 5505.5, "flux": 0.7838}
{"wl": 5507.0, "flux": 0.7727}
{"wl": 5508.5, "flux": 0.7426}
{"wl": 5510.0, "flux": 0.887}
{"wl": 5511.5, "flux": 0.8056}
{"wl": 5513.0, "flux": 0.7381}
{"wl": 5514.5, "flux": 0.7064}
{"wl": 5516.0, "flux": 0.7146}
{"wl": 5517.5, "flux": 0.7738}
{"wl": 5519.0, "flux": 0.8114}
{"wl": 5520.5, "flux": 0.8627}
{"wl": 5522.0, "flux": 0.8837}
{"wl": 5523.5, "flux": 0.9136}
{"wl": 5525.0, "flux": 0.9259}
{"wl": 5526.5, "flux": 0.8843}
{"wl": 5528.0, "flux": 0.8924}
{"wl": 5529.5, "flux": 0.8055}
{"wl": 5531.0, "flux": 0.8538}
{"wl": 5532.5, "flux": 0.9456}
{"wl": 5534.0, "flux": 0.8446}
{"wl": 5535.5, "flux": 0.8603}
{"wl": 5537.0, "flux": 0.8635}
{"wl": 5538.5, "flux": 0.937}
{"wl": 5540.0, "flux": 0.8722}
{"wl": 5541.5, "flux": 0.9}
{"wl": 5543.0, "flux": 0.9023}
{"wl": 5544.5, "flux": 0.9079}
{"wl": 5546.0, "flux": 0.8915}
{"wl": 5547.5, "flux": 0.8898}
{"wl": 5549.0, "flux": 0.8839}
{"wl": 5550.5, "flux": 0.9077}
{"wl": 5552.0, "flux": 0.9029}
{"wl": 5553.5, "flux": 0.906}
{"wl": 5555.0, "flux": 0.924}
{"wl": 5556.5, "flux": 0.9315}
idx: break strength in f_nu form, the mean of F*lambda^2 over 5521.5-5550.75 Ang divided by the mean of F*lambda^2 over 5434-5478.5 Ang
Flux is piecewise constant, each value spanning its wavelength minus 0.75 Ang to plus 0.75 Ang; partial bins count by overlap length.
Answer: 1.11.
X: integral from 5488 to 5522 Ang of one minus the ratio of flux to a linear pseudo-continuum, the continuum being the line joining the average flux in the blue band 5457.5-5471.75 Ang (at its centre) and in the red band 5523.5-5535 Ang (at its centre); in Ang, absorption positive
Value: 1.2 Ang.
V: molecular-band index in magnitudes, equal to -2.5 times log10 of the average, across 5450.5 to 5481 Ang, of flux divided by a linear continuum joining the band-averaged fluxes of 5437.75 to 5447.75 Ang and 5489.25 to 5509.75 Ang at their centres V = 0.158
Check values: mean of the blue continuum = 0.961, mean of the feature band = 0.783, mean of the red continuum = 0.828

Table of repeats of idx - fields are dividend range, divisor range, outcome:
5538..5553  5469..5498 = 1.08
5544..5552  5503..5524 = 1.14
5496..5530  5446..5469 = 1.09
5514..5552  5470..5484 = 1.08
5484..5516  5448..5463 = 1.13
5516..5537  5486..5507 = 1.04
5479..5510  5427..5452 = 0.95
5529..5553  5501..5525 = 1.12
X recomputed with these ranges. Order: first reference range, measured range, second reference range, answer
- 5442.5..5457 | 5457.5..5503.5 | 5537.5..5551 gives 1.2 Ang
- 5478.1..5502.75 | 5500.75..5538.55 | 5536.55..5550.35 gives 2.0 Ang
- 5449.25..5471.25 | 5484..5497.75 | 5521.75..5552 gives -1.0 Ang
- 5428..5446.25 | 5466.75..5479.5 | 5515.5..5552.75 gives 1.2 Ang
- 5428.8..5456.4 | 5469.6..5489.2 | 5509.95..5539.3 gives 0.5 Ang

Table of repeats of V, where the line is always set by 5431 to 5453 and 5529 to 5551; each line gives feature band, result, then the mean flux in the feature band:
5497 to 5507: 0.11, 0.793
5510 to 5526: 0.08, 0.818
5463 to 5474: 0.09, 0.809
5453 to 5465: 0.18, 0.742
